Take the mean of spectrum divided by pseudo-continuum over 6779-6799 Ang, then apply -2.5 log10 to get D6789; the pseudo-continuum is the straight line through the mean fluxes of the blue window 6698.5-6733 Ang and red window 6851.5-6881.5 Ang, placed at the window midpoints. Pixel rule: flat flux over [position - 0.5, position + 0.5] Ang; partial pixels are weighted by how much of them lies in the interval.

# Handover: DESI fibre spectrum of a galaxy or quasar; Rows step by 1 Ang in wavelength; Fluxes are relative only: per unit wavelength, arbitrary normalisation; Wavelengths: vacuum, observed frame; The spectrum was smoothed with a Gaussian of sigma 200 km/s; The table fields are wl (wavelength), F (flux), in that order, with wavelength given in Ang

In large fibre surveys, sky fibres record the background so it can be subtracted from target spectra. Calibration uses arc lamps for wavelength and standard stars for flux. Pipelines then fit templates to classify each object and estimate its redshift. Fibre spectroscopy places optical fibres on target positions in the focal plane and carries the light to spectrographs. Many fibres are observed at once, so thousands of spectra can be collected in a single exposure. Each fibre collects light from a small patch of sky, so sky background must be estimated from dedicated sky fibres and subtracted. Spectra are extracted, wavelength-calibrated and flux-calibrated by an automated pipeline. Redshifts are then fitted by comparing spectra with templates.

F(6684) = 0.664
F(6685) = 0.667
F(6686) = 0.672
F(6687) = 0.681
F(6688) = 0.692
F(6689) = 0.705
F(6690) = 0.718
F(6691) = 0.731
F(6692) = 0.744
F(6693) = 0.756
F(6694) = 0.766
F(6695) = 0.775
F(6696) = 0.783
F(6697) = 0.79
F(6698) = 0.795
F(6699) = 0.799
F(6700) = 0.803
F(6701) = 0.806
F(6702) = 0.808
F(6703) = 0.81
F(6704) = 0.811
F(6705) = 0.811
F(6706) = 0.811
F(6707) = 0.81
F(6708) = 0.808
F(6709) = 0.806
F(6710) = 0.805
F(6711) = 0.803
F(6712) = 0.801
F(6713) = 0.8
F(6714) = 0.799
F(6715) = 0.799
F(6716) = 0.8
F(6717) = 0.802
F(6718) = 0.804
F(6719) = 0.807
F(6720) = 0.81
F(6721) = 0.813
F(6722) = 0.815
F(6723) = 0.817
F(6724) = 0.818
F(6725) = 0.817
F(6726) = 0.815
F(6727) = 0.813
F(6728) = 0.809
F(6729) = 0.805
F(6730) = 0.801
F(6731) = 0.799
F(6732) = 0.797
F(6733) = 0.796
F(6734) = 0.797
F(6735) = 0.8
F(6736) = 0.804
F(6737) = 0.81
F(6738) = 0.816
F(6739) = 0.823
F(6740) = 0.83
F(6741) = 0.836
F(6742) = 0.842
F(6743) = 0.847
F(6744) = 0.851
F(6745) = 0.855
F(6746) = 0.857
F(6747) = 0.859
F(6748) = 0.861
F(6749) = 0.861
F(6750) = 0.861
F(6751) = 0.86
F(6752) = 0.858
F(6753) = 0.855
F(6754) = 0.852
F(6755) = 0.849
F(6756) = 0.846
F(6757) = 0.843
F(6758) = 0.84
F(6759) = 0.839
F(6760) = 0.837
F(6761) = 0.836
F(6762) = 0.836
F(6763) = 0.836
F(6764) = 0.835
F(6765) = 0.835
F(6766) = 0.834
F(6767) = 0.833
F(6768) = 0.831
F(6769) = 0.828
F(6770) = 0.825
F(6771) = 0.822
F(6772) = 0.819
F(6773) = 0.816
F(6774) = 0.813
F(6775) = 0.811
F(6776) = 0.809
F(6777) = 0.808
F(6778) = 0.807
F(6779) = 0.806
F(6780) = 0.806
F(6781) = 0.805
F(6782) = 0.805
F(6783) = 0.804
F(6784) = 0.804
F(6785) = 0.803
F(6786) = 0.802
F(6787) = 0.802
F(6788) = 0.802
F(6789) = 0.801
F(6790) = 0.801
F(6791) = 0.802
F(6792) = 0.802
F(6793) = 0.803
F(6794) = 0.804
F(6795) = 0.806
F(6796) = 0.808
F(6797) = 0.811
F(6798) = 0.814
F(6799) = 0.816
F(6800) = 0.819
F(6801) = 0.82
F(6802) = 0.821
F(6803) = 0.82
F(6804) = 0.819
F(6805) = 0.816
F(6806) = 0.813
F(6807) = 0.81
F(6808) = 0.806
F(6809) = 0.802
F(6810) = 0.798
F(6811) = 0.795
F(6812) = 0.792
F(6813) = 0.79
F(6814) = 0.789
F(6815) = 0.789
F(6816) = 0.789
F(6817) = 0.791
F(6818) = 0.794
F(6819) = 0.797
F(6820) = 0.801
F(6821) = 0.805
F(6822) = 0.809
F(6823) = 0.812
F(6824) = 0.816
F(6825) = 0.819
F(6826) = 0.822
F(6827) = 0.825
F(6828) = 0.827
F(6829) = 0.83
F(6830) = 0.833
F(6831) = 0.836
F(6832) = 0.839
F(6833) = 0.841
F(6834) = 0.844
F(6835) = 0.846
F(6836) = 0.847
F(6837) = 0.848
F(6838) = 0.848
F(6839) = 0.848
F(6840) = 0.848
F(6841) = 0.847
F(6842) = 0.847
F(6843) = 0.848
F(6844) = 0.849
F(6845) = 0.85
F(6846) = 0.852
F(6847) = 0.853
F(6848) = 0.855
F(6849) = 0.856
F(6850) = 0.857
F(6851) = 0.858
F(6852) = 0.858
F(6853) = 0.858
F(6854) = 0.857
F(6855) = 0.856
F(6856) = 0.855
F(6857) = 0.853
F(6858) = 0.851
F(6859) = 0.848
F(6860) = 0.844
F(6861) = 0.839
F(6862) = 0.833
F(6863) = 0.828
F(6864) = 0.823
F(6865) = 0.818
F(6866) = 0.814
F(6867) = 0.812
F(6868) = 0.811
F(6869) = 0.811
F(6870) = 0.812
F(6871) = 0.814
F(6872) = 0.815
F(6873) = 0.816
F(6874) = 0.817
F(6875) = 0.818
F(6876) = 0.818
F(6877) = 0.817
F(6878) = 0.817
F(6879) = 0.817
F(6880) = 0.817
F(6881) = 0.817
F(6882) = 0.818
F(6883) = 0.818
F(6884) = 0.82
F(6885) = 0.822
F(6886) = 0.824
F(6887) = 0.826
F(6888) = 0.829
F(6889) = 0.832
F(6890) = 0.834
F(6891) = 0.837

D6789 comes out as 0.017 mag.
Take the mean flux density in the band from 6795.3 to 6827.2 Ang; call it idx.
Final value 0.807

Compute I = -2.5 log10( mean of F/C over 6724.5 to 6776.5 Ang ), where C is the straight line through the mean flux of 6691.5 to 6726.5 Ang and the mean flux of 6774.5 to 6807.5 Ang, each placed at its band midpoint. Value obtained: -0.03 mag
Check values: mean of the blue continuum 0.8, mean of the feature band 0.83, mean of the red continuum 0.808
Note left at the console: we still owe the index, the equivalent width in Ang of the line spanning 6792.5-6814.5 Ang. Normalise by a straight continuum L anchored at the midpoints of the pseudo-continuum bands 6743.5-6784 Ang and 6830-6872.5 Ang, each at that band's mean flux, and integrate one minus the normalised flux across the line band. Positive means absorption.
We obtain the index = 0.8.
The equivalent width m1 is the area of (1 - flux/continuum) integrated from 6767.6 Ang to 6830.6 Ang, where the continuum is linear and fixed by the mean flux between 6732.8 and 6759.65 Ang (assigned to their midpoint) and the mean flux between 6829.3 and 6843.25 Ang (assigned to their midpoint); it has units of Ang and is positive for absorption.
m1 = 2.5 Ang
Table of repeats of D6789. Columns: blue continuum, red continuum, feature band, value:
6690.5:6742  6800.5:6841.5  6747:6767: -0.05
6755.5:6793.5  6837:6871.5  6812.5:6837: 0.02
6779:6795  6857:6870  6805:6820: 0.02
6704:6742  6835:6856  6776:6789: 0.03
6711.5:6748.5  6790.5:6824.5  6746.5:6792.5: -0.02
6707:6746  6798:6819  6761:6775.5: -0.02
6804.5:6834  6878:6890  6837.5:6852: -0.05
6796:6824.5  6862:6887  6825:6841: -0.04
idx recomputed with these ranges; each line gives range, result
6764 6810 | 0.812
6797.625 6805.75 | 0.818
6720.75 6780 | 0.828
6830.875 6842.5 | 0.845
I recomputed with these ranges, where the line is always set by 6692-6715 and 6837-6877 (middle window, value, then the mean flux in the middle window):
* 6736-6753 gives -0.048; 0.845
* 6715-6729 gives -0.011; 0.81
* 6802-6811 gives 0.019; 0.81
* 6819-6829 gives 0.019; 0.815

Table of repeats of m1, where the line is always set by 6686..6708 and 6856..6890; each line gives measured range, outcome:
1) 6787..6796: -0.04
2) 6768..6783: -0.36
